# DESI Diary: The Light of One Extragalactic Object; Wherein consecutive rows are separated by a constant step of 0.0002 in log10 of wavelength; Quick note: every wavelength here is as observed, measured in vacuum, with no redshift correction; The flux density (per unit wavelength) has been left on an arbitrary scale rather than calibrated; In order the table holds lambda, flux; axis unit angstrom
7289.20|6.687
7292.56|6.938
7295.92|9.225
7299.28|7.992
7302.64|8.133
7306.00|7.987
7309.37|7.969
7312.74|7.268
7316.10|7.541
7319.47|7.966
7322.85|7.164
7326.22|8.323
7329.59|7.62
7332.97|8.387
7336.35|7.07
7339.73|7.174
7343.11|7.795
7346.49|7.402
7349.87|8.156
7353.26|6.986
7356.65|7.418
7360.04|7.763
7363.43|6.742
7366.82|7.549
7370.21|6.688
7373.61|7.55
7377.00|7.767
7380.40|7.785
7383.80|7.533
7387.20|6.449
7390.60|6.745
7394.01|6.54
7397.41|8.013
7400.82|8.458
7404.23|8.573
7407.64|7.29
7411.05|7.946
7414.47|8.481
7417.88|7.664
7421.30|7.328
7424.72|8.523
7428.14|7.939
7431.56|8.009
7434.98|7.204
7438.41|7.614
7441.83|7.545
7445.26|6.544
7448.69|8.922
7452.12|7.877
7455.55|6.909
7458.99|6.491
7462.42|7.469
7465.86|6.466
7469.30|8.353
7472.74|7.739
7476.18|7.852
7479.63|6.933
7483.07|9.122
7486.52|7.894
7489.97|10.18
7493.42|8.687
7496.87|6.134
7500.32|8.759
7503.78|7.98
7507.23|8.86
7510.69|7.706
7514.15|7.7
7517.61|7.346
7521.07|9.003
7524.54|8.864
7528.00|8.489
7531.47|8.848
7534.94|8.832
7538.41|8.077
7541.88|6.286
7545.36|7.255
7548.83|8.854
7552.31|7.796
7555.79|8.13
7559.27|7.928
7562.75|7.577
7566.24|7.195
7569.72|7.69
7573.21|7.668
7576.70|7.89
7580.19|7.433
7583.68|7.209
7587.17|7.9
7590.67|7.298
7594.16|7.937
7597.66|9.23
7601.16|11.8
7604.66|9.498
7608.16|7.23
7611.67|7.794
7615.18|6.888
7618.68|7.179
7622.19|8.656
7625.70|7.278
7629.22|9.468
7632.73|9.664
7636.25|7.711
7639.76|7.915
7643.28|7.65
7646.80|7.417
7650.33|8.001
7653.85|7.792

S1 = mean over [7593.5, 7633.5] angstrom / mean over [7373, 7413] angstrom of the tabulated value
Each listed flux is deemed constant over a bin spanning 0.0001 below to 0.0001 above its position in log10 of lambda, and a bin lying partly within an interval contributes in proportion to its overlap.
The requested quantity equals 1.1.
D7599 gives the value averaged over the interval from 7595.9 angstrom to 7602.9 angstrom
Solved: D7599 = 10.5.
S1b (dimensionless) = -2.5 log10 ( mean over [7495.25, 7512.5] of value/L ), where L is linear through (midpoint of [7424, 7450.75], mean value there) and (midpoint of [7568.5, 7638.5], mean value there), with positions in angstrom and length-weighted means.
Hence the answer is 0.004 mag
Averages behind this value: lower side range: 7.76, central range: 7.9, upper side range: 8.17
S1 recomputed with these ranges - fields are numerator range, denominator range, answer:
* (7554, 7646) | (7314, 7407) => 1.07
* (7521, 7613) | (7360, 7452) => 1.07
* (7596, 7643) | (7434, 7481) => 1.14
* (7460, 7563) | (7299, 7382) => 1.06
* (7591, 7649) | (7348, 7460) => 1.10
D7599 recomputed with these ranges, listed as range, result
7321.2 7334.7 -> 7.87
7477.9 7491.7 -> 8.53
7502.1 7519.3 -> 7.92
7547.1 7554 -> 8.32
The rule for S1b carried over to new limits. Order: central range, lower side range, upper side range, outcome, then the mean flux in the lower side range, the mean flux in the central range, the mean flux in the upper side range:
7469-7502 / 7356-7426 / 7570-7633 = -0.04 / 7.56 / 8.16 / 8.18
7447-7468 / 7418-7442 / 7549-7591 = 0.05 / 7.75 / 7.37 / 7.7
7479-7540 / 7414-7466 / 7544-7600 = -0.08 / 7.57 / 8.33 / 7.86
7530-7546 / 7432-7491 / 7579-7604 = 0.04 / 7.69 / 7.88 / 8.47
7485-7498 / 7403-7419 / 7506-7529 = -0.02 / 7.99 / 8.32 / 8.26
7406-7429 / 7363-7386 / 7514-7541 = -0.03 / 7.39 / 7.88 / 8.37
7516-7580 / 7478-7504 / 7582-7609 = 0.06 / 8.23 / 7.97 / 8.56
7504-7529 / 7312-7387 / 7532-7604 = -0.05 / 7.51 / 8.26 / 8.04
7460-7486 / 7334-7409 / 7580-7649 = 0.01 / 7.44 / 7.68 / 8.17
